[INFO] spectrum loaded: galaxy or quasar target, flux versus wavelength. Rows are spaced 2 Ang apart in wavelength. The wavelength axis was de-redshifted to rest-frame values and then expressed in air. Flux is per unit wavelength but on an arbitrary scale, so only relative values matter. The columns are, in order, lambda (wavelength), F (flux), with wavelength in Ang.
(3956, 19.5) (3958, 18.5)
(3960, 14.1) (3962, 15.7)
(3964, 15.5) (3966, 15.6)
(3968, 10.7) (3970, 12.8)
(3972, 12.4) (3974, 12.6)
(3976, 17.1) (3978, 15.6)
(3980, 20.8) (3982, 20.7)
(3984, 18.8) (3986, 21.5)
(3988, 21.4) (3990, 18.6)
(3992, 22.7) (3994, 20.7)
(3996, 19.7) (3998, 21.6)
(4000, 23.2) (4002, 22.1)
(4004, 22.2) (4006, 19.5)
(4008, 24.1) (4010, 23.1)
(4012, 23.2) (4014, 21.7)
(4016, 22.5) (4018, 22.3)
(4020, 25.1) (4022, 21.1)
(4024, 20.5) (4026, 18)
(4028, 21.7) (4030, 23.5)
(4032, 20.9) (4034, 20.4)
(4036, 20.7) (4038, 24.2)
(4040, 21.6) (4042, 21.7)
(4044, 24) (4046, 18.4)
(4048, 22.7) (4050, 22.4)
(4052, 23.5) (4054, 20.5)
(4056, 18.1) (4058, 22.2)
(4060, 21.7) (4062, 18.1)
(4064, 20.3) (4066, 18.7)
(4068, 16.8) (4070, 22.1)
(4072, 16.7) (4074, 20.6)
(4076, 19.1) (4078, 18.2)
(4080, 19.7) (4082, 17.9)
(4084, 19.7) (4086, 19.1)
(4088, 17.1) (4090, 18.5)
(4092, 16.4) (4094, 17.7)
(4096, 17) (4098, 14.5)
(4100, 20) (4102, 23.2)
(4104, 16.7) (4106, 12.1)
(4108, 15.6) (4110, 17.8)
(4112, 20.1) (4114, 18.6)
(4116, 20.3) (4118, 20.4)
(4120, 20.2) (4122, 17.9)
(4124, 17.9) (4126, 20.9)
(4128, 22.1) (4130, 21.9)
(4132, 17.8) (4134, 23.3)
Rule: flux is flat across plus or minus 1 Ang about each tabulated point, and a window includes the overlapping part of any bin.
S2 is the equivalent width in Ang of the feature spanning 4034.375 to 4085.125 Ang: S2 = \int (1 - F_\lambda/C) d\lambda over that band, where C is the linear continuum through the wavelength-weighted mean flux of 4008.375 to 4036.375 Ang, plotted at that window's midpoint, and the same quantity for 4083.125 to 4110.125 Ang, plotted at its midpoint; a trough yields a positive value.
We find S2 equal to -1.8 Ang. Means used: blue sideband 21.8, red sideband 17.5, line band 20.4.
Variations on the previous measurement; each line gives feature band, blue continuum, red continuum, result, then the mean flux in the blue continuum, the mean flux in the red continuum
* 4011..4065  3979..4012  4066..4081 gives -3.9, 21.4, 19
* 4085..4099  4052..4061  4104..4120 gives 1.4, 20.9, 17.9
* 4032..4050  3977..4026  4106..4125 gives -1.3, 21.3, 18.4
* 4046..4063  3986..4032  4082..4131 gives -0.6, 21.7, 18.6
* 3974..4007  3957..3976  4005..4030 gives -4.1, 14.4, 22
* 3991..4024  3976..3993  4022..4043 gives -2.5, 19.8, 21.3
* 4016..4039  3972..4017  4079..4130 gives -2.1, 20.4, 18.5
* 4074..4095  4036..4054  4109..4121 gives 2.3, 22.1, 19.6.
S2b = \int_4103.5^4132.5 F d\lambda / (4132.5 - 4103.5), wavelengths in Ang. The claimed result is 18.7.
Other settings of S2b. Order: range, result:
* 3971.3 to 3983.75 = 16.8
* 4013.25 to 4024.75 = 22.2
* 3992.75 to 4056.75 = 21.7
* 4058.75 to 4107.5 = 18.4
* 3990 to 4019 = 21.9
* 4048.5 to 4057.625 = 21.3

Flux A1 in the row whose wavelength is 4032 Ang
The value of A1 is 20.9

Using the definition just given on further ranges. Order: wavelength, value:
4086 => 19.1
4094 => 17.7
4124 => 17.9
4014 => 21.7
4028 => 21.7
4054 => 20.5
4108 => 15.6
